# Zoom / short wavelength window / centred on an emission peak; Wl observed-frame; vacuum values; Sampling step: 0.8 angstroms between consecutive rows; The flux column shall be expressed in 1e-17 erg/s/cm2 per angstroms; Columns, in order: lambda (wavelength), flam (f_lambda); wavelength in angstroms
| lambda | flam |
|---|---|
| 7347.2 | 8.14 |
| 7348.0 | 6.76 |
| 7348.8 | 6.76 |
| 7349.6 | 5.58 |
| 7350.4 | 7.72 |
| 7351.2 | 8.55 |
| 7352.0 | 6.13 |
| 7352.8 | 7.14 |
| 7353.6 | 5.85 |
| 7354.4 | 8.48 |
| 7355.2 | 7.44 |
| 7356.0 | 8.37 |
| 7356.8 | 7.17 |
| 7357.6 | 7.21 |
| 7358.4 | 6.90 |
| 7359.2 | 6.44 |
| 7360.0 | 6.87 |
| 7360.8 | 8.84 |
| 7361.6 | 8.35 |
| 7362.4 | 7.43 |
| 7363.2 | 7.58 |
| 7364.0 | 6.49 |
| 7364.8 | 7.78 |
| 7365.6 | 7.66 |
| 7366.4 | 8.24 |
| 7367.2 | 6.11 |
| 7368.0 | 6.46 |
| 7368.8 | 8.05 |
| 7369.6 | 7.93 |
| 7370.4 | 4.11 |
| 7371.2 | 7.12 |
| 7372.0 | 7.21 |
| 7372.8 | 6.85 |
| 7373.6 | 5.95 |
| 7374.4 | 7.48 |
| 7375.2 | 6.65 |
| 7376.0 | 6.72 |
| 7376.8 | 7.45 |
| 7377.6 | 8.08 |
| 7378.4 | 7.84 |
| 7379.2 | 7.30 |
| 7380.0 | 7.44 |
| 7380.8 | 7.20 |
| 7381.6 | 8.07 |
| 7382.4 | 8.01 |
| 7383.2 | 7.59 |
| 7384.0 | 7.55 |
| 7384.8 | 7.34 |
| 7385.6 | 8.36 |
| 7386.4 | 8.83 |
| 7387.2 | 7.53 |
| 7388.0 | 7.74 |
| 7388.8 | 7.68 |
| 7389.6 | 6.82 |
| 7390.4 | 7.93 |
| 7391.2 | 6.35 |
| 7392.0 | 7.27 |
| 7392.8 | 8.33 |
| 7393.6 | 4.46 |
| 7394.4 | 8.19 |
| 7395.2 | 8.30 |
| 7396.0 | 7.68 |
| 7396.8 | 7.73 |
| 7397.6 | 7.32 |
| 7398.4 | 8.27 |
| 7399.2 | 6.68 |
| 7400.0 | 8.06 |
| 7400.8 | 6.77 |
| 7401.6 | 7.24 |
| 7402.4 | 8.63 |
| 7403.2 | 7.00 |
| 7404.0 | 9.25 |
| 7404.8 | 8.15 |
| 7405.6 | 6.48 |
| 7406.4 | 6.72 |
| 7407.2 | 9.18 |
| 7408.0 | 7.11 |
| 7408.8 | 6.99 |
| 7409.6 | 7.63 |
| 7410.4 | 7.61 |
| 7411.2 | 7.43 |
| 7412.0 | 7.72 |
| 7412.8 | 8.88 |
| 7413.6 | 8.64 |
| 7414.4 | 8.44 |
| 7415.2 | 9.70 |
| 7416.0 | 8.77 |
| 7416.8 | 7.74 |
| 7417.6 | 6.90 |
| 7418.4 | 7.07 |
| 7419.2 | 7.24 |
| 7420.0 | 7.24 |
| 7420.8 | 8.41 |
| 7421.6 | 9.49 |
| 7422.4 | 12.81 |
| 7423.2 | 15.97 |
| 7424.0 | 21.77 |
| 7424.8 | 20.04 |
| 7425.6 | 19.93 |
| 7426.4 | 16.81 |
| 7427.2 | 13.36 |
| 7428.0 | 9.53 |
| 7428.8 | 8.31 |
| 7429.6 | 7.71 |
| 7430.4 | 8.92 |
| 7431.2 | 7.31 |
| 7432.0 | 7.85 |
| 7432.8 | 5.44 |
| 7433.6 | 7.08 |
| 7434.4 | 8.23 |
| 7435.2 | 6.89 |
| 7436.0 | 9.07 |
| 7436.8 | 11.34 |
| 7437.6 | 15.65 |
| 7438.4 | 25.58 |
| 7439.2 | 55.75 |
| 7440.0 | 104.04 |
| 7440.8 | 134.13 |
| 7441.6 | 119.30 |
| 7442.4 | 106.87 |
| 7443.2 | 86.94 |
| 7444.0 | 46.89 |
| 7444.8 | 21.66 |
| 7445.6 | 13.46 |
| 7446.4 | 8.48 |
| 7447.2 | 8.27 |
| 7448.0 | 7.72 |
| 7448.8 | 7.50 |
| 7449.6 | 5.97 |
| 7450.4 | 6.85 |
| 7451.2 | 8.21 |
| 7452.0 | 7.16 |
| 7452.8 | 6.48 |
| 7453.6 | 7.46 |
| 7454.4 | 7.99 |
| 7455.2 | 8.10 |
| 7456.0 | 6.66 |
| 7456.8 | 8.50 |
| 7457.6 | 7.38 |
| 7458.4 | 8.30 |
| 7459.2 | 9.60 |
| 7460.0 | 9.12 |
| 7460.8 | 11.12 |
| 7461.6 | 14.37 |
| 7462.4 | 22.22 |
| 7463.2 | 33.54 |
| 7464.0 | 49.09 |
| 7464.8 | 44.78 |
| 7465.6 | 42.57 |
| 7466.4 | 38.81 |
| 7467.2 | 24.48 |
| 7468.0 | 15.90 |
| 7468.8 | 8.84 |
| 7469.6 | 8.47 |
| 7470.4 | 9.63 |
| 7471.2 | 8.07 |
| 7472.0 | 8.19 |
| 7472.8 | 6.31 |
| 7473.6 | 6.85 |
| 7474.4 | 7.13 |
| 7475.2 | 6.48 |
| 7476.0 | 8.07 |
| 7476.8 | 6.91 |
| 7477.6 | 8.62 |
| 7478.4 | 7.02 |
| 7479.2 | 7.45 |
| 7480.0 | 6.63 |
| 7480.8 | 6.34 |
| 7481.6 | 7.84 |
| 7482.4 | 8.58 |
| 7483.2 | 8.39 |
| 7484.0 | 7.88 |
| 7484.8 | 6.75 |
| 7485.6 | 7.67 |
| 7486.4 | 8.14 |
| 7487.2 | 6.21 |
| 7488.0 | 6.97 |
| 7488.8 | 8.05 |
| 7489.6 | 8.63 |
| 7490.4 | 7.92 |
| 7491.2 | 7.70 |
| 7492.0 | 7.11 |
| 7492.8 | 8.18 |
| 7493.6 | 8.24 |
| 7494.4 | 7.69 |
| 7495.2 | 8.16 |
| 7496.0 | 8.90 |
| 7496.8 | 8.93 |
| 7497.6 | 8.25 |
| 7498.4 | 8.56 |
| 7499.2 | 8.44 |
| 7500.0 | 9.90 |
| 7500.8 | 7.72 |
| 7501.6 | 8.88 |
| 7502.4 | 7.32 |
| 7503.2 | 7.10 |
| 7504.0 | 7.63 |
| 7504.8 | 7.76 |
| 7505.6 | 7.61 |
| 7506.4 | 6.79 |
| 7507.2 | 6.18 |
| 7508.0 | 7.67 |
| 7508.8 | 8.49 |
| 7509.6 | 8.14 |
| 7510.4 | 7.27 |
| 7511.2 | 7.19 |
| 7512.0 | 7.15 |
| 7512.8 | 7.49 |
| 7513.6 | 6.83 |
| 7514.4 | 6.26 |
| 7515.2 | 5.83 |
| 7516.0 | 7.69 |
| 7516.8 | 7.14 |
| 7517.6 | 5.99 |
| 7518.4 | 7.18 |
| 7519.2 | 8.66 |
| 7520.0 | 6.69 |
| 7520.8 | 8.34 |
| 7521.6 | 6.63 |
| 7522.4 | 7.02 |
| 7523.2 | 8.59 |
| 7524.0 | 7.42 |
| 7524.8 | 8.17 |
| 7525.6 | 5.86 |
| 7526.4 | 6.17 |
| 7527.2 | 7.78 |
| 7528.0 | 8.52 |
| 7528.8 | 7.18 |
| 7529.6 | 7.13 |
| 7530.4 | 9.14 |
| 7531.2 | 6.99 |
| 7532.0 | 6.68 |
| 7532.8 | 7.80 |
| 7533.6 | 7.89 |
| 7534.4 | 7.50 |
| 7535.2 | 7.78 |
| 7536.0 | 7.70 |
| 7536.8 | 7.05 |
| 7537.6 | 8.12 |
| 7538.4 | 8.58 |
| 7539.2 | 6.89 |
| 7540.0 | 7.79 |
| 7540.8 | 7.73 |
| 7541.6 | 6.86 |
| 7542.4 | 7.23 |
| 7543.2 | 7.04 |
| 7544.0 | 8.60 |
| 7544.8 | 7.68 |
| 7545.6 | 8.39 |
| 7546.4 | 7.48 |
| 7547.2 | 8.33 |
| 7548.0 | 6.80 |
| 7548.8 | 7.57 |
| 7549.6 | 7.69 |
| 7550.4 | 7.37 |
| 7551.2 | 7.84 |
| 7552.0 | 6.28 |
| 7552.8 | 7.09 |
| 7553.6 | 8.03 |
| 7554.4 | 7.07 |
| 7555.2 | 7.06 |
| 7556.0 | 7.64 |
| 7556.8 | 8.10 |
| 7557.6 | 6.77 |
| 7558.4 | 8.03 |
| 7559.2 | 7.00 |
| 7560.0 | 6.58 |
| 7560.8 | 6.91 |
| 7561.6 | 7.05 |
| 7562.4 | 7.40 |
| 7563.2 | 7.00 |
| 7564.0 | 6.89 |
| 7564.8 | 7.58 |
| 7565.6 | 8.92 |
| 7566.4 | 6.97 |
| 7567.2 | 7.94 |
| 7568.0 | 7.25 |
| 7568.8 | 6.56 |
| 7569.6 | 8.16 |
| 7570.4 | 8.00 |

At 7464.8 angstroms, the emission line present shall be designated [N II]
